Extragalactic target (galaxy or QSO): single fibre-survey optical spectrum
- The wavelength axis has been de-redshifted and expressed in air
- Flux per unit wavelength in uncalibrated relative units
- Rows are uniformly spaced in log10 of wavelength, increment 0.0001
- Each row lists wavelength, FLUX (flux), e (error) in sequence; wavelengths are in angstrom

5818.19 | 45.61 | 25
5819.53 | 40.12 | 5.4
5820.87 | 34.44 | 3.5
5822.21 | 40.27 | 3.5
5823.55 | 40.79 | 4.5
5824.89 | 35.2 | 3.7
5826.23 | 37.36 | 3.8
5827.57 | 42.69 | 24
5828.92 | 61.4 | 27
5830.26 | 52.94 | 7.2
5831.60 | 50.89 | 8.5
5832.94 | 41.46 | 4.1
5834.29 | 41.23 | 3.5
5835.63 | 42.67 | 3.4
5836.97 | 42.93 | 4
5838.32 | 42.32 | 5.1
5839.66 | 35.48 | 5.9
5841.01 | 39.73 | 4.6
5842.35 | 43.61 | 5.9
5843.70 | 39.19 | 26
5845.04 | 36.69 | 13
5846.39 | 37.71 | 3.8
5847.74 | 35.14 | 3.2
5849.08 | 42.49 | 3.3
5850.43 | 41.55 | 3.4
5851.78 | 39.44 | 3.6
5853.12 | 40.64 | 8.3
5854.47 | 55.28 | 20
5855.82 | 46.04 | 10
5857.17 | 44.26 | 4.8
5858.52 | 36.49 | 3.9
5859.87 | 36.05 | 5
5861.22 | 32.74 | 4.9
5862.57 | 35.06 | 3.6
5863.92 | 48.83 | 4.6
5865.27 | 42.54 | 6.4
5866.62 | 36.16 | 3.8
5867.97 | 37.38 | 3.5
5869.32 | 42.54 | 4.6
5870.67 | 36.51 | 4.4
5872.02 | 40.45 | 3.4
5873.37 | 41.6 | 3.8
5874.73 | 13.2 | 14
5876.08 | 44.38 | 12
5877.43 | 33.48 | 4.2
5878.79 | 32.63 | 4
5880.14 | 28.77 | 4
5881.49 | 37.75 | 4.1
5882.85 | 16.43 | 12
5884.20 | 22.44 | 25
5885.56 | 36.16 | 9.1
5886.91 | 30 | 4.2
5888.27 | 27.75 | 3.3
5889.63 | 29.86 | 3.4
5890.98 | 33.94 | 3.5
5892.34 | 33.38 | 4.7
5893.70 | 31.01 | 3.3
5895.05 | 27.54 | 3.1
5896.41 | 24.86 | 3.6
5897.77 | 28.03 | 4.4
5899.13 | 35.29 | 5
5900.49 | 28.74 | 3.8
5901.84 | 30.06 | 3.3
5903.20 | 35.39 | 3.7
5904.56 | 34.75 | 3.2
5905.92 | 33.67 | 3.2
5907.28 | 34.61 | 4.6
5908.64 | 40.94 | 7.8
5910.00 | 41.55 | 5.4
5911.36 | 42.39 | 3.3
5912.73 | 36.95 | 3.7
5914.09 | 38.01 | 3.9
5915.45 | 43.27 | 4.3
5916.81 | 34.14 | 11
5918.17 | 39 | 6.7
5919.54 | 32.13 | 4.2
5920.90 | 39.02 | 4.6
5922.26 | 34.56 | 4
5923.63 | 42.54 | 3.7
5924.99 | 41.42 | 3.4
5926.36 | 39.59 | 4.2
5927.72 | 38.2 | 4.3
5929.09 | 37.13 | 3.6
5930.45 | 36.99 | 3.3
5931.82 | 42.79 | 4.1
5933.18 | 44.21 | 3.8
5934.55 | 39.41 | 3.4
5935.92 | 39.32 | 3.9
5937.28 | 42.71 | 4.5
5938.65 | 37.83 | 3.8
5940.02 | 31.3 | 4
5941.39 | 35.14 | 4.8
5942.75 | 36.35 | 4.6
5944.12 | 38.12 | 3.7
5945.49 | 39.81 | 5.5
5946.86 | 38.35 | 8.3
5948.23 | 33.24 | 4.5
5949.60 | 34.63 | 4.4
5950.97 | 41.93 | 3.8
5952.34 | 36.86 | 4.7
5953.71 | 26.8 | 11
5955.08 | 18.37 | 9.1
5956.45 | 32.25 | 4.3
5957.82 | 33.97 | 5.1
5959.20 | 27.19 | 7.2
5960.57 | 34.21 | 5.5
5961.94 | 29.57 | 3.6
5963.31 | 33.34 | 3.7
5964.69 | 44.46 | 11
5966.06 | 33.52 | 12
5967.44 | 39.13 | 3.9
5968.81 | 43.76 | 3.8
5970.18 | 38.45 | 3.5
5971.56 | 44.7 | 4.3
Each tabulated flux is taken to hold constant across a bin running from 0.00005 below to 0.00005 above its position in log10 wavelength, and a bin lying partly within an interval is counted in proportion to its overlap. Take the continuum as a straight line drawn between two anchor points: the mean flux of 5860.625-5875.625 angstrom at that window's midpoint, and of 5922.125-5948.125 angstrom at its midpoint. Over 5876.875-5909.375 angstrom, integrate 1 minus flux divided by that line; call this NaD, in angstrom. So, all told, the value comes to 5.7 angstrom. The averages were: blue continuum 37.1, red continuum 38.7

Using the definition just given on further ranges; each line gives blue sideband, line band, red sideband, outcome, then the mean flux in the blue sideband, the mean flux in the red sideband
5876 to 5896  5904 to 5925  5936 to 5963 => -3.75 angstrom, 30.6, 34.3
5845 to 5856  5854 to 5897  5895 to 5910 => 3.27 angstrom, 41.7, 32.8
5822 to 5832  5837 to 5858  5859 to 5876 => -0.12 angstrom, 45.3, 37.2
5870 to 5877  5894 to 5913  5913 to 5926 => 1.75 angstrom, 35.2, 38.2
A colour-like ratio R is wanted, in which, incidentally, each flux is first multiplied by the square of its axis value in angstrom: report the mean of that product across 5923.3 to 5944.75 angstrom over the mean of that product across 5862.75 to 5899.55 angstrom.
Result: 1.20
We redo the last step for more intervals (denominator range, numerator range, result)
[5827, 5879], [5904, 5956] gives 0.94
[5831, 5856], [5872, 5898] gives 0.74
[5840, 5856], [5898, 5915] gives 0.89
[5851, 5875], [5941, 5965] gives 0.88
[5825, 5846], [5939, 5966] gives 0.82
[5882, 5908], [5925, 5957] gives 1.23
